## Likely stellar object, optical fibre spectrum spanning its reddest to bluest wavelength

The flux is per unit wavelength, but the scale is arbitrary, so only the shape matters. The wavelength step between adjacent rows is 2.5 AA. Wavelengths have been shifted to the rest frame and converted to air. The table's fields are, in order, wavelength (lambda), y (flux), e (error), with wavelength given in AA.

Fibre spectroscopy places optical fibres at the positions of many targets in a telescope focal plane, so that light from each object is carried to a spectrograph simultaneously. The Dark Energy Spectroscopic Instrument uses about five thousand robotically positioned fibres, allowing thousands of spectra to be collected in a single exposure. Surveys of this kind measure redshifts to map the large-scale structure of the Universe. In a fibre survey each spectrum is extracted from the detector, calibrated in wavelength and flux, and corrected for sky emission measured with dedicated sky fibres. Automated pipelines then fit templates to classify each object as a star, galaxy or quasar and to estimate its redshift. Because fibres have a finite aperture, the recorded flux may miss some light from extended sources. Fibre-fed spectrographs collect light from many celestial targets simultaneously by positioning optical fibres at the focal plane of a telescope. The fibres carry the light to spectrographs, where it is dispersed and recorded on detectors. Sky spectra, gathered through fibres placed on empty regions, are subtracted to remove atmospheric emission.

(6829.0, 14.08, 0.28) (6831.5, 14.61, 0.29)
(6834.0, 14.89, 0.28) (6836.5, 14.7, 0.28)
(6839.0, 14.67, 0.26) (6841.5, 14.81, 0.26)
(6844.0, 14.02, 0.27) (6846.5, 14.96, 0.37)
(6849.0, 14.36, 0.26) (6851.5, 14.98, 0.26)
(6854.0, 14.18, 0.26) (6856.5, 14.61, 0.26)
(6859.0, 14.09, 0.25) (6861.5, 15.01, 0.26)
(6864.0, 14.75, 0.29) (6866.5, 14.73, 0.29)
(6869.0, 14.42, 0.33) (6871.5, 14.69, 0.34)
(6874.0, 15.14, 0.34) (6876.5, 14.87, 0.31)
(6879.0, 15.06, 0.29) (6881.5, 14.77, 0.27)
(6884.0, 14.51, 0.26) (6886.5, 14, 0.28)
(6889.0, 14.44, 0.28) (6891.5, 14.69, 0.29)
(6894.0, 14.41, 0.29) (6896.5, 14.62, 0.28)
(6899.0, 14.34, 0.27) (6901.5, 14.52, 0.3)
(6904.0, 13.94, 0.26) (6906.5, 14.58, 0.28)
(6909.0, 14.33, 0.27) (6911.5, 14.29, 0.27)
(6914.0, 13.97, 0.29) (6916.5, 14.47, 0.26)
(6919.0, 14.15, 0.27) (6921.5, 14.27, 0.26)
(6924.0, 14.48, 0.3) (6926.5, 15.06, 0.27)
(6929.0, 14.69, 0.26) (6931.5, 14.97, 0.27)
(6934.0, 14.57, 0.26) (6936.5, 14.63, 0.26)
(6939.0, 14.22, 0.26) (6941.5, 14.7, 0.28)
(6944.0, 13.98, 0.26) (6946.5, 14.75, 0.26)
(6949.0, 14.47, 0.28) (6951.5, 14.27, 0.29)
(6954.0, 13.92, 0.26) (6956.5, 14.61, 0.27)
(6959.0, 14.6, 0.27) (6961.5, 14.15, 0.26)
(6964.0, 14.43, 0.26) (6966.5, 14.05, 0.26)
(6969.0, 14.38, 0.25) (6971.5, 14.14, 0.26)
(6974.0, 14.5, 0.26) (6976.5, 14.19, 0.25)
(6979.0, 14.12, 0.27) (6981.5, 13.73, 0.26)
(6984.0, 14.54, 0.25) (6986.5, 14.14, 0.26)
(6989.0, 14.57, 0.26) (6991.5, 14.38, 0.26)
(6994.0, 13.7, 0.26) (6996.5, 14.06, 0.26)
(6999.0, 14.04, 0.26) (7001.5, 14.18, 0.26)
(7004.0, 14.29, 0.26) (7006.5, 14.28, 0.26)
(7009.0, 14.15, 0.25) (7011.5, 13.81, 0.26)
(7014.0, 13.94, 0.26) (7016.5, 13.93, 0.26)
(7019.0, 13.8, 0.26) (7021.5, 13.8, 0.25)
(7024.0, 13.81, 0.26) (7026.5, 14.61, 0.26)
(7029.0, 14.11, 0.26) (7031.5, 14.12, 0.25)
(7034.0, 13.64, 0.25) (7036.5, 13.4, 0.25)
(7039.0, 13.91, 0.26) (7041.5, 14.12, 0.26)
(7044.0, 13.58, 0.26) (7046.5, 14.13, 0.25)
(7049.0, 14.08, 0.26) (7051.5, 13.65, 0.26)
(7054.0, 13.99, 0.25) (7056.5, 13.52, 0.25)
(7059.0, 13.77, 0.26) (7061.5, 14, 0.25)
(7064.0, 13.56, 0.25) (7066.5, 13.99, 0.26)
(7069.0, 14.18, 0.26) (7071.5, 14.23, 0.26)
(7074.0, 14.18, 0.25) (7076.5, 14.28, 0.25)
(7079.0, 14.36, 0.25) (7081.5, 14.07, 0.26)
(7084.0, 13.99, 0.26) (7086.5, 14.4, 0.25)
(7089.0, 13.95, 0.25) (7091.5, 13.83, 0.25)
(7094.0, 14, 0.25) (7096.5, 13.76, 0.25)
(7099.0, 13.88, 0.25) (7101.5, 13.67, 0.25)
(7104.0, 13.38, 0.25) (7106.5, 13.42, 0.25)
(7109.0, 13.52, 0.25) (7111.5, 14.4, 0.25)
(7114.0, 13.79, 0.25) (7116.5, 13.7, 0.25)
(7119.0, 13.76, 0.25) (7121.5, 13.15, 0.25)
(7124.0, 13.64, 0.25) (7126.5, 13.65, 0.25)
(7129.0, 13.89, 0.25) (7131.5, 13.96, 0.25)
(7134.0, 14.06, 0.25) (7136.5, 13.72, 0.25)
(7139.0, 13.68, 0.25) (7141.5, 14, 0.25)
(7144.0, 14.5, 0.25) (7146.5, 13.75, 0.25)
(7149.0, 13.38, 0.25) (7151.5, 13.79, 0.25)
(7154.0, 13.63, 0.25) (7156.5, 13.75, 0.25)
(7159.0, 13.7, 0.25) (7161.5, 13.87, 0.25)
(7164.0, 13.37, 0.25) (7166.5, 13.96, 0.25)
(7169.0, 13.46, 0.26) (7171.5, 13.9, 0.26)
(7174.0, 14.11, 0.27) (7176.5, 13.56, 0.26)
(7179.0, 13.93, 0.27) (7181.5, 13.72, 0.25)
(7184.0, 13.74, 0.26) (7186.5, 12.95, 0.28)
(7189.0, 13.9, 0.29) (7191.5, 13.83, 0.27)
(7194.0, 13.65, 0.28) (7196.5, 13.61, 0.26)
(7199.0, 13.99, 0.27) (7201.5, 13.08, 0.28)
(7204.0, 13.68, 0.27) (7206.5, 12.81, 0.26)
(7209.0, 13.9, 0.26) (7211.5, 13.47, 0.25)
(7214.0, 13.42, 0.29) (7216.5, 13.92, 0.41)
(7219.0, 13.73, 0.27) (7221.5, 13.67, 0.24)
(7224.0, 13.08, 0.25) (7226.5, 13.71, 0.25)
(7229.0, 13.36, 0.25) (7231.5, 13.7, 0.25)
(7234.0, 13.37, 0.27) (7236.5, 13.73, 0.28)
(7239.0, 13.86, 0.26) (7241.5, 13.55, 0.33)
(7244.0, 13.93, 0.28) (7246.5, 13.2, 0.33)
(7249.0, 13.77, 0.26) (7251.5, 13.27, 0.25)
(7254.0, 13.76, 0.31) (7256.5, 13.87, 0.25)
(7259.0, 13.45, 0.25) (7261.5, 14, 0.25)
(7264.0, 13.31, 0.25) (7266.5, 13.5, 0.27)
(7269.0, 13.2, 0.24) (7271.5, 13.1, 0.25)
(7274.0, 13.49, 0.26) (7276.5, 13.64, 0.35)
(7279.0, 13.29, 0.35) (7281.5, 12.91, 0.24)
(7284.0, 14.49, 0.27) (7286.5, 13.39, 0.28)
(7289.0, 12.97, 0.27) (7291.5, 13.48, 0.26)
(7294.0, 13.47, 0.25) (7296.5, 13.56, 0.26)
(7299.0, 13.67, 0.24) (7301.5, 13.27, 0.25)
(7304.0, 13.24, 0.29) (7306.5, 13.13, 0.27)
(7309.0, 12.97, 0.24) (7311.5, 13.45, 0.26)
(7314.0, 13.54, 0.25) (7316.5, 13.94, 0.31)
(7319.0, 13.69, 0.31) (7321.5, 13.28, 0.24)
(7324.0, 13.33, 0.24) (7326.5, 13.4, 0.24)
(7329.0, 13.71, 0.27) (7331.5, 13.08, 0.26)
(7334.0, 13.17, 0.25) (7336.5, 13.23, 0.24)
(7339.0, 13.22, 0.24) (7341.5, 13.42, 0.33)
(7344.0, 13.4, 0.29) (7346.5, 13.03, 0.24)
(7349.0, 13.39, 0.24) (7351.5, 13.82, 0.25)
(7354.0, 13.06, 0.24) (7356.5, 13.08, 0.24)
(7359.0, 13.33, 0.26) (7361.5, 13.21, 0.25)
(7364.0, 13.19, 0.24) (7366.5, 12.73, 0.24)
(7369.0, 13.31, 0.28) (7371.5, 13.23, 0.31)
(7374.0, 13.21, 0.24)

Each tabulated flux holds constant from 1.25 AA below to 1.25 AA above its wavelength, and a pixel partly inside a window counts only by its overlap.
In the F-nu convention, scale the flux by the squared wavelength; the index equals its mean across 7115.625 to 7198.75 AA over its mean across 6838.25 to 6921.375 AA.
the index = 1.02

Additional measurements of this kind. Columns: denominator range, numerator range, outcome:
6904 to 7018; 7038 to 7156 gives 1.01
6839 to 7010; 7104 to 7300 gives 1.02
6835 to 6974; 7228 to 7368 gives 1.03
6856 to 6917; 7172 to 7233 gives 1.02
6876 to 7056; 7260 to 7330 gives 1.03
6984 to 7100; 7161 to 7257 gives 1.02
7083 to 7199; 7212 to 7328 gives 1.02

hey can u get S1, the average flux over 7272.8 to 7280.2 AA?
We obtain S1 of 13.5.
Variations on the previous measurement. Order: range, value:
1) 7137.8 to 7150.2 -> 13.9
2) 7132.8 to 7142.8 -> 13.9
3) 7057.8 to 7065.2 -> 13.8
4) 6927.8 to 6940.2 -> 14.6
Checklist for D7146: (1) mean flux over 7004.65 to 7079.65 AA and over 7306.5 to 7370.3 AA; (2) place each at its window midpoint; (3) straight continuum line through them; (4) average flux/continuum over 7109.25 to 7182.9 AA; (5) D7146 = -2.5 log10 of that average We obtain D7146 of 0.00 mag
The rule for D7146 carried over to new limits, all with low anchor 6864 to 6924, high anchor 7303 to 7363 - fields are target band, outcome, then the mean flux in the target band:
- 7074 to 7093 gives -0.01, 14.1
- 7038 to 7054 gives 0.01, 13.9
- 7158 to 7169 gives 0.01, 13.7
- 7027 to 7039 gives 0.02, 13.9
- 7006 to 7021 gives 0.02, 14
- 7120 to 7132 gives 0.02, 13.6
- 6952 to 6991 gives 0.00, 14.3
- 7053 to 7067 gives 0.02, 13.8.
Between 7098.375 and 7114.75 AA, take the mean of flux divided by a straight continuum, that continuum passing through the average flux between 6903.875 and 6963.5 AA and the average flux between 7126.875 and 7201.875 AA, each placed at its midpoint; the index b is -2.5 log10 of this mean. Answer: 0.02 mag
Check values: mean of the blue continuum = 14.4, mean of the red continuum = 13.8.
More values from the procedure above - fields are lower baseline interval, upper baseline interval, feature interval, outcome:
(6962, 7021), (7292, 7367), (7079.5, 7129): 0.006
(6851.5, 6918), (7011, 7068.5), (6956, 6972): -0.010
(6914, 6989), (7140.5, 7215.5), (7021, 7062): 0.016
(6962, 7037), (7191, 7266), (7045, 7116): 0.000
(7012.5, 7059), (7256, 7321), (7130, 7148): -0.018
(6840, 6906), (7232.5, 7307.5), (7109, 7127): 0.015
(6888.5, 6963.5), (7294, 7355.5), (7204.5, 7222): 0.009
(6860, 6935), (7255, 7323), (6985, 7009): 0.007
